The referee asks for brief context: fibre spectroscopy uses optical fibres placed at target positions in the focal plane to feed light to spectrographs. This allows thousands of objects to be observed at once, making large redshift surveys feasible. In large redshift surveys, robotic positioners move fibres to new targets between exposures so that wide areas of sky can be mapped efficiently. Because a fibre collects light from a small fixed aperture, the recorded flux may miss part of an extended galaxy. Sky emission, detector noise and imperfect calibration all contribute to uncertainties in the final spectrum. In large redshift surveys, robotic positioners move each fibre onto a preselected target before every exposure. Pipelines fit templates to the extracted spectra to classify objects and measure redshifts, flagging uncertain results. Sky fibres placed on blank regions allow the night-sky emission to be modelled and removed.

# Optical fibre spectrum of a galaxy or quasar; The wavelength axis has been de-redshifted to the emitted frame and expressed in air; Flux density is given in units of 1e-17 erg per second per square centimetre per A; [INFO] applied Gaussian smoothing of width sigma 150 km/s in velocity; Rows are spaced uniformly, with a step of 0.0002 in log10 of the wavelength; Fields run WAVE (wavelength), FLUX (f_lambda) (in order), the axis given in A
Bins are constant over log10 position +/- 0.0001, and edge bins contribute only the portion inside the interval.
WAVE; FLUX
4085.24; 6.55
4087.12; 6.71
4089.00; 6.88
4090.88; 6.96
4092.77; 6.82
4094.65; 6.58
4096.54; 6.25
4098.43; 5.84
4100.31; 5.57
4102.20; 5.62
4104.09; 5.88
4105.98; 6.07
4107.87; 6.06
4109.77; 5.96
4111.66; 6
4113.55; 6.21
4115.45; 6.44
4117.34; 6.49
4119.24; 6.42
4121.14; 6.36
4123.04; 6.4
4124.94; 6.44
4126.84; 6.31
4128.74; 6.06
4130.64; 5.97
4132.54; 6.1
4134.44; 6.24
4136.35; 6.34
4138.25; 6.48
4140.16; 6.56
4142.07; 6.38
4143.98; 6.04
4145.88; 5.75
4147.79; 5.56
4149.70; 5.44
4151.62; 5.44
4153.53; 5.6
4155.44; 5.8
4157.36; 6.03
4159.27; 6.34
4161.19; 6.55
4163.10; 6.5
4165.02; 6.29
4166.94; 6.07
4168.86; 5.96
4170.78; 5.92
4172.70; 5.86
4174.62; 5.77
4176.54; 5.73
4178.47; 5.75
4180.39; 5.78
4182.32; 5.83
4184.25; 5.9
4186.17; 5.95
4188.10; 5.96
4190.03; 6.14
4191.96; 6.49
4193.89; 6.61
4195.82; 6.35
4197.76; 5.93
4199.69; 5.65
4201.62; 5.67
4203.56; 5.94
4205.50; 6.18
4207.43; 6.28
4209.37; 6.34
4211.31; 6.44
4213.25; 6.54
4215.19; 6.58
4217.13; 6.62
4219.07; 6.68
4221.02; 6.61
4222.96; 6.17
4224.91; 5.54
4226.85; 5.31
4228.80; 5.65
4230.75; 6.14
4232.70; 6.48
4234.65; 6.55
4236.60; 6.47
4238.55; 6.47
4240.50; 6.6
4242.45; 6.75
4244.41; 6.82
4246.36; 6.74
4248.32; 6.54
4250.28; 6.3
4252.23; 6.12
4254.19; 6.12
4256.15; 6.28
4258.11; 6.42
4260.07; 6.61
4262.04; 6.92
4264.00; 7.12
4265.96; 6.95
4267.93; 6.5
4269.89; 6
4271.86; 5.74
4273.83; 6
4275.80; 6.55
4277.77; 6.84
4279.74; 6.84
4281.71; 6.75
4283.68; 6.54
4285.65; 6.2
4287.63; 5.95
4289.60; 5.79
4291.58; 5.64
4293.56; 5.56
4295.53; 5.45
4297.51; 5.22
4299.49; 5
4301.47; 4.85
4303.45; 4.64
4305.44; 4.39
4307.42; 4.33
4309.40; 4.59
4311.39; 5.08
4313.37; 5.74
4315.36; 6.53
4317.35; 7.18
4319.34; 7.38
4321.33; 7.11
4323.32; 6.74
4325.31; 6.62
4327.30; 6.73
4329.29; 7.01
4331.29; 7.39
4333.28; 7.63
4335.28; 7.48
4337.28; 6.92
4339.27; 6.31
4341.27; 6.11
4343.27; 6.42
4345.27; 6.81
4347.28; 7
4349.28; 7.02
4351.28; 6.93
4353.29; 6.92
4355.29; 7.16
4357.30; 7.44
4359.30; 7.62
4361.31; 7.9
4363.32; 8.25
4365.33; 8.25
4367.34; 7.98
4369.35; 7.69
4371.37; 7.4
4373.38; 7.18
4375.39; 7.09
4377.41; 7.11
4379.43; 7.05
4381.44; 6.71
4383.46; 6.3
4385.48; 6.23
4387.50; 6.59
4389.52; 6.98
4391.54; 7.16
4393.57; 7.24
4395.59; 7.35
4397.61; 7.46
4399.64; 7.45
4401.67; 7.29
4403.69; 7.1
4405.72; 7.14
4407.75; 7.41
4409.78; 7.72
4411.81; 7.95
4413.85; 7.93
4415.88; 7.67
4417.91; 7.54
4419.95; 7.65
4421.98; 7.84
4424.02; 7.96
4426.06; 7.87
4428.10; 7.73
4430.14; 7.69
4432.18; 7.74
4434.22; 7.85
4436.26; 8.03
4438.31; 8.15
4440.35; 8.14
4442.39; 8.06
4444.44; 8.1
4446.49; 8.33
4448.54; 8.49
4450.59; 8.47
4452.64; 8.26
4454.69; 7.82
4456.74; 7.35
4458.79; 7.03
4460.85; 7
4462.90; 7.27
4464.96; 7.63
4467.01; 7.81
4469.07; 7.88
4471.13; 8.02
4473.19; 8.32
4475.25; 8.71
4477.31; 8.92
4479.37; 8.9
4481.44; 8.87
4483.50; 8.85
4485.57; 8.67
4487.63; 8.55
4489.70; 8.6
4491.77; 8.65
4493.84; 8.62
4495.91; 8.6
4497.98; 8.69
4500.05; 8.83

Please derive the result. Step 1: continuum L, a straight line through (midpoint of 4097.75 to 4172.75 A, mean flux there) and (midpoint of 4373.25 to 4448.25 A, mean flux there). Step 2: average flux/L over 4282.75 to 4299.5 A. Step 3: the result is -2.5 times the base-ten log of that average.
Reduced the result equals 0.20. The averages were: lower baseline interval 6.09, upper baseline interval 7.5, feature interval 5.74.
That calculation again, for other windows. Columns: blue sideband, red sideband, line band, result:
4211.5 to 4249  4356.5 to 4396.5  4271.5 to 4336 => 0.12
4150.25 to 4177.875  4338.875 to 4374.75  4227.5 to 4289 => 0.03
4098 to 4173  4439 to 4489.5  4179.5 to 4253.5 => 0.06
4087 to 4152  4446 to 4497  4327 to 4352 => 0.08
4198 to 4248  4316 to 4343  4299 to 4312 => 0.41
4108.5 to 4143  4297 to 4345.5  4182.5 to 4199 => 0.02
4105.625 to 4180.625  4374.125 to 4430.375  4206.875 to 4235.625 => 0.03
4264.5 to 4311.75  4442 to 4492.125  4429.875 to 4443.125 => -0.03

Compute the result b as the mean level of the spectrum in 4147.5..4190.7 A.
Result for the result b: 5.92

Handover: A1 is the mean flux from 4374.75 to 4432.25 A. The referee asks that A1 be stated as 7.34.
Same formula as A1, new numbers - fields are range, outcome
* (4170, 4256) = 6.19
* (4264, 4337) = 6.16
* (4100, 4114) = 5.93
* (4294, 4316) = 5.06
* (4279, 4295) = 6.13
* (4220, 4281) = 6.39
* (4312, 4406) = 7.08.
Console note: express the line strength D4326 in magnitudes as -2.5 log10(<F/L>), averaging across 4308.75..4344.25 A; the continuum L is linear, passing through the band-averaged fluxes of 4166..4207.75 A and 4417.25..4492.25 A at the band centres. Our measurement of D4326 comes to 0.07 mag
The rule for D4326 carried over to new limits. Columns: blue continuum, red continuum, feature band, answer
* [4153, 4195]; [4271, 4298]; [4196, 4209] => 0.01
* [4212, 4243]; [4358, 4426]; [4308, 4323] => 0.12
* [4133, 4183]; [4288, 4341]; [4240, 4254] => -0.09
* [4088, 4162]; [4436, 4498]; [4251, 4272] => 0.08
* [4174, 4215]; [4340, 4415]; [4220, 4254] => 0.01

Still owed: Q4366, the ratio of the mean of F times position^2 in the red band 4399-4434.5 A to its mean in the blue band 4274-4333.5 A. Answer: 1.3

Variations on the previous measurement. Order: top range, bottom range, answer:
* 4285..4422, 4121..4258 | 1.19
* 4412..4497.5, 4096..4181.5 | 1.55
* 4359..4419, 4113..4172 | 1.34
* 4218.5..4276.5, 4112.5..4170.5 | 1.09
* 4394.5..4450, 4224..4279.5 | 1.32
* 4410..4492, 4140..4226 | 1.50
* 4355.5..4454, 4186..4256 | 1.32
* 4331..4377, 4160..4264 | 1.24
